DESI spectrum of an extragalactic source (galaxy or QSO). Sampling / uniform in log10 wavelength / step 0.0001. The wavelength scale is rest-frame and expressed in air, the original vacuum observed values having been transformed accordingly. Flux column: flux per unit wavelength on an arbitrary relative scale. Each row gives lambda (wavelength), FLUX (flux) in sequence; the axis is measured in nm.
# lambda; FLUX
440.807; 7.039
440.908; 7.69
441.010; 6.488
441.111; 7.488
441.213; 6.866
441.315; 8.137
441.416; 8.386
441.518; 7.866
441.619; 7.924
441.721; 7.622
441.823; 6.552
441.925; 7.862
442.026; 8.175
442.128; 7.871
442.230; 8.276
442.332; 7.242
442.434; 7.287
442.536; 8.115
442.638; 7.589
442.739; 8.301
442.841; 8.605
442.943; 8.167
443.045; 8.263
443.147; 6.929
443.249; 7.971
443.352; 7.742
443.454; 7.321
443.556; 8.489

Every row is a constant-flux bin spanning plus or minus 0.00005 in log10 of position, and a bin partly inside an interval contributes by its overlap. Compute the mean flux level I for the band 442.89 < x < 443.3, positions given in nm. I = 7.84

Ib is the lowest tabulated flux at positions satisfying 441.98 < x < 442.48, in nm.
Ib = 7.242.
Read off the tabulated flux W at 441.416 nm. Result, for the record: 8.386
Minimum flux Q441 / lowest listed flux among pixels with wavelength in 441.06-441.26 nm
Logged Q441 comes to 6.866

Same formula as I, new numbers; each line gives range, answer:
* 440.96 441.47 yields 7.48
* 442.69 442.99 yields 8.36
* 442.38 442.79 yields 7.83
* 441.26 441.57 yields 8.13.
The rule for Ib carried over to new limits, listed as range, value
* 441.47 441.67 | 7.866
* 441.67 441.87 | 6.552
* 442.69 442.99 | 8.167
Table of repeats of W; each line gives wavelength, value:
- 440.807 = 7.039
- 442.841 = 8.605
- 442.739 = 8.301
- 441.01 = 6.488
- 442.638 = 7.589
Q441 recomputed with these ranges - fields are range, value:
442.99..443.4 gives 6.929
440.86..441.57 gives 6.488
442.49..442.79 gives 7.589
